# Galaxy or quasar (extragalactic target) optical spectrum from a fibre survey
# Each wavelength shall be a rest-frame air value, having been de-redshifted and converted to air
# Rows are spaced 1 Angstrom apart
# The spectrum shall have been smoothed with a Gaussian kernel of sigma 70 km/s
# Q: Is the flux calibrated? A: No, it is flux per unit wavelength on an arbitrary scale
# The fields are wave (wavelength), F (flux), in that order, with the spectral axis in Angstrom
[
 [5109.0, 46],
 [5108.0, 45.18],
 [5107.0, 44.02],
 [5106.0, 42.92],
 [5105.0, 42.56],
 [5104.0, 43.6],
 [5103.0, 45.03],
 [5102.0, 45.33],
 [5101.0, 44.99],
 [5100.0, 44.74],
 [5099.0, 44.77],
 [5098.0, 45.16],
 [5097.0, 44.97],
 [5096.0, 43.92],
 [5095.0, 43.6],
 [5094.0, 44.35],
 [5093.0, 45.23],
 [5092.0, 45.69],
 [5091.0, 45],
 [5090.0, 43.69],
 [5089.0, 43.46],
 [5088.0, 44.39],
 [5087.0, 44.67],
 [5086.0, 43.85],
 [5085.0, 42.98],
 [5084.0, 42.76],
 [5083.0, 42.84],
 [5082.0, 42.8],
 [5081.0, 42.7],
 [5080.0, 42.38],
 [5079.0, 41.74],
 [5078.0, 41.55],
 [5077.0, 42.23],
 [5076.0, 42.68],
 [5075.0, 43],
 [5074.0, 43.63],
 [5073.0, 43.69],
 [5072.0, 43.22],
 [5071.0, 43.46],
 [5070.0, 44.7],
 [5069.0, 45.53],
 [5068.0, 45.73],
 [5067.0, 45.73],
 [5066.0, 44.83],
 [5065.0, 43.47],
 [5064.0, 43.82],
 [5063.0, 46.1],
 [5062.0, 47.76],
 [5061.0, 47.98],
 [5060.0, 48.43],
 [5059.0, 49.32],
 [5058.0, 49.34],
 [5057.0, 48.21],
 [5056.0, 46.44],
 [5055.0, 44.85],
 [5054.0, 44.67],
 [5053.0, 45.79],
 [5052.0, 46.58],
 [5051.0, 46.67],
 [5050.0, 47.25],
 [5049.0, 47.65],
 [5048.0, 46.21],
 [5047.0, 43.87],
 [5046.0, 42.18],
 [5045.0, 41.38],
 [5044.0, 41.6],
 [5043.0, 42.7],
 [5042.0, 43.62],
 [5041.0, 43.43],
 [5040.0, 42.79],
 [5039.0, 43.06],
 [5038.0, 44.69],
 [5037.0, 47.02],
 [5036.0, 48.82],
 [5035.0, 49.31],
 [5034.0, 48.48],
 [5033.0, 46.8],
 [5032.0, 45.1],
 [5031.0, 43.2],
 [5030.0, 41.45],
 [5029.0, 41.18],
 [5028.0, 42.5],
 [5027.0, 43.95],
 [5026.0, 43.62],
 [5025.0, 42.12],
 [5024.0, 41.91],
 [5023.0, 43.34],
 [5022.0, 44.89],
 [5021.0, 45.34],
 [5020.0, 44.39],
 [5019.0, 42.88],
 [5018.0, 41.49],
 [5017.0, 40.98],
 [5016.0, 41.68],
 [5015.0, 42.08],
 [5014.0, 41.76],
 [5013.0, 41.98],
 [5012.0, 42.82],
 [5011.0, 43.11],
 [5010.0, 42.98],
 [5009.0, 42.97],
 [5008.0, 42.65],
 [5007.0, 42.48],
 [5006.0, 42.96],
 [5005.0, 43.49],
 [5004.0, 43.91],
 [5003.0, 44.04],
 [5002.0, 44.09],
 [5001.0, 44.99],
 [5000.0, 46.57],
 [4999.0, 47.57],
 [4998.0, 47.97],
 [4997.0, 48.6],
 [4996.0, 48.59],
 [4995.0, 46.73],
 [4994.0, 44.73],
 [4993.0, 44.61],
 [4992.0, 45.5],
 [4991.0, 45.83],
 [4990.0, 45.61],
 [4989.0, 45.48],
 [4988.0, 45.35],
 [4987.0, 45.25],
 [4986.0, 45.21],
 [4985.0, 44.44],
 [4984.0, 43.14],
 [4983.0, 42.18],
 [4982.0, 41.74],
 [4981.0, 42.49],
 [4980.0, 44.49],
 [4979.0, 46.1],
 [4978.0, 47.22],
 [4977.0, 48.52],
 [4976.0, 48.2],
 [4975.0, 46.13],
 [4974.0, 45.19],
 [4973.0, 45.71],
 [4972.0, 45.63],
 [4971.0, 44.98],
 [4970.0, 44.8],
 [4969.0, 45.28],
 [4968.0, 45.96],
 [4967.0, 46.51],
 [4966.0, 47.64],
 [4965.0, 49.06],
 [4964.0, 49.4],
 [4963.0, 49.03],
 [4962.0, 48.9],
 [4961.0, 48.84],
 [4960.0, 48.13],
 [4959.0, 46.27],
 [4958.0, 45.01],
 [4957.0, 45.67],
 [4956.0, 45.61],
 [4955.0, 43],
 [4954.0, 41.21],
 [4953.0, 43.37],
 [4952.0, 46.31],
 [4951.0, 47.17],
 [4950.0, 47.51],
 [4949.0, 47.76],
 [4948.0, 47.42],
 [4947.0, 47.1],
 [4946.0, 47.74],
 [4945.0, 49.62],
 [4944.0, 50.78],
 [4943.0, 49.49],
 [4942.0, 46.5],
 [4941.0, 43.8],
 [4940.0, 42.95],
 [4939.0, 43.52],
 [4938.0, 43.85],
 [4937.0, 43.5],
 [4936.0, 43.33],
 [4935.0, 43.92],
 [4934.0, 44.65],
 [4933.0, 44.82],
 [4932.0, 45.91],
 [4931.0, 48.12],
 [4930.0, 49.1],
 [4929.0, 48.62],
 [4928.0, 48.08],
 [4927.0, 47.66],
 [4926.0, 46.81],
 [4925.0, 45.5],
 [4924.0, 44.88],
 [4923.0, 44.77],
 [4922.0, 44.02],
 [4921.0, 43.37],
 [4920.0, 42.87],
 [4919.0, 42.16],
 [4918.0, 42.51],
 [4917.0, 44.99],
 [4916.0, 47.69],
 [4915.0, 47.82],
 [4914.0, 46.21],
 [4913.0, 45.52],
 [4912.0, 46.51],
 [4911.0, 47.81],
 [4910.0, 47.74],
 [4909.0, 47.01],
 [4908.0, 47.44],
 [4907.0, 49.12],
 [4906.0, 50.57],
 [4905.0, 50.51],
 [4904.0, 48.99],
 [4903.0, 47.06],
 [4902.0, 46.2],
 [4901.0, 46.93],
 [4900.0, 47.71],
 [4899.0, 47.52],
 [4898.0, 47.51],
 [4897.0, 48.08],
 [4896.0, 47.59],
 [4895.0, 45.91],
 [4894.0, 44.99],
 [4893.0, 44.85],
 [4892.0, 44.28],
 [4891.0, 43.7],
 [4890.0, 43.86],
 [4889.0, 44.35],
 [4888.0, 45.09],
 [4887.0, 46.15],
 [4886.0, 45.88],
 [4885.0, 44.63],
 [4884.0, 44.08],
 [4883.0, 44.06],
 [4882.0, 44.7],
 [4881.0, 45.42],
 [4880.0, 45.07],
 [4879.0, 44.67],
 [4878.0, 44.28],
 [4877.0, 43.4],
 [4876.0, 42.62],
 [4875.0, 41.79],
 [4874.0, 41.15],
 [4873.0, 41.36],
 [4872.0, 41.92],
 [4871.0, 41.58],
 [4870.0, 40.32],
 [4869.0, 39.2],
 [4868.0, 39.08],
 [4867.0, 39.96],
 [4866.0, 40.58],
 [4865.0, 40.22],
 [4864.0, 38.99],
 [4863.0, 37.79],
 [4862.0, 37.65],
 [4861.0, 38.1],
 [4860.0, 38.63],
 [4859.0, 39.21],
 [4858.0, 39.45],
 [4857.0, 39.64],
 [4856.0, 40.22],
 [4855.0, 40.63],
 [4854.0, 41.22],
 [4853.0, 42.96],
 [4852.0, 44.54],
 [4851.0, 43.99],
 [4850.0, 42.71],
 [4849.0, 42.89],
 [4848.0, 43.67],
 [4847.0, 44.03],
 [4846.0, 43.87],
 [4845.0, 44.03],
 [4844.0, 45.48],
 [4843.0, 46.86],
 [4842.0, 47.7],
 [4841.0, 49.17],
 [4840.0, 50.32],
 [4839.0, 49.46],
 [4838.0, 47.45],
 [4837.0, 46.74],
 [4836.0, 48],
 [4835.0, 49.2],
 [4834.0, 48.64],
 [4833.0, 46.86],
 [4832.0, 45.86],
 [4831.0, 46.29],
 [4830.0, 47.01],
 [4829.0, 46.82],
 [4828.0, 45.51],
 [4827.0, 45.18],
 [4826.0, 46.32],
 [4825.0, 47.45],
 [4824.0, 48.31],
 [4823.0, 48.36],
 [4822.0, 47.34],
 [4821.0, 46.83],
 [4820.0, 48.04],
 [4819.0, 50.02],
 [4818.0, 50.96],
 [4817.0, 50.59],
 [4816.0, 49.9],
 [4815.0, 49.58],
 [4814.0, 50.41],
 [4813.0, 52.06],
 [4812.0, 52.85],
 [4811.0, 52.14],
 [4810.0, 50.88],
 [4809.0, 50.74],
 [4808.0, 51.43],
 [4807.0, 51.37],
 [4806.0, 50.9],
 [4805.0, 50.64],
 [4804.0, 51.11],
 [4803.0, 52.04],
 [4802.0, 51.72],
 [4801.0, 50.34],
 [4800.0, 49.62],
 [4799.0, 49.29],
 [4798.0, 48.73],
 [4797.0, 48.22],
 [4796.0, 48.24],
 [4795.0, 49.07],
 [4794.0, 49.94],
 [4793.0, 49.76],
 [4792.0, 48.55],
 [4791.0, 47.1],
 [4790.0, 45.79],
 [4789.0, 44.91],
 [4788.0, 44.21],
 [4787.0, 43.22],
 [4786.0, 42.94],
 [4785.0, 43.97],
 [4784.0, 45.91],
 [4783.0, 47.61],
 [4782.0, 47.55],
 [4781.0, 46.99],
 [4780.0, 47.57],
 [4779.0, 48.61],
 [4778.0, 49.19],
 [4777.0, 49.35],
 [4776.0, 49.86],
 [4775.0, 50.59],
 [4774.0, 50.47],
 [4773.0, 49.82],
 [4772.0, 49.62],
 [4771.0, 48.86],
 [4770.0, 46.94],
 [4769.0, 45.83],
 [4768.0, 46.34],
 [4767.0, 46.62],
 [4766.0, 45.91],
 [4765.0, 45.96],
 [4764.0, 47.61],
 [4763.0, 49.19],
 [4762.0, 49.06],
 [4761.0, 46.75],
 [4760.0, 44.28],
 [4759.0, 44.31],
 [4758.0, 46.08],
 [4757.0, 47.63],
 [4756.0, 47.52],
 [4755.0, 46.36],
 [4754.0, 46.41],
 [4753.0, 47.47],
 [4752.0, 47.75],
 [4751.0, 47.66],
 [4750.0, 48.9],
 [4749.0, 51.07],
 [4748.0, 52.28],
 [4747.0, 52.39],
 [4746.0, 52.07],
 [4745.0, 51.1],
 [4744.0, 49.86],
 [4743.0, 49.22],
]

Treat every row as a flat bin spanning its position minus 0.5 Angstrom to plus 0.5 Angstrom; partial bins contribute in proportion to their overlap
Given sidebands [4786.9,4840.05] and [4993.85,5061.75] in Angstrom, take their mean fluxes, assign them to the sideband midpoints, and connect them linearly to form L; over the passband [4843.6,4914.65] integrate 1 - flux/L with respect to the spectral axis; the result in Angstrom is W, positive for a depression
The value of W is 5.4 Angstrom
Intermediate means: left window 48.8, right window 44.7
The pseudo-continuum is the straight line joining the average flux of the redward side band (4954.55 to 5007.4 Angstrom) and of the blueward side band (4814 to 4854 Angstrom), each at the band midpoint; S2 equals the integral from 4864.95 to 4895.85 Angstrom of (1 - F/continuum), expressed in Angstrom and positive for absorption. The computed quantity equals 2.14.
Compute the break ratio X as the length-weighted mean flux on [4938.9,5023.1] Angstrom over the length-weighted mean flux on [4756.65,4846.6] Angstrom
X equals 0.9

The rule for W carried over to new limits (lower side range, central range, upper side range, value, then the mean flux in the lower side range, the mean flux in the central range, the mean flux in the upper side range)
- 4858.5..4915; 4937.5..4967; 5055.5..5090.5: -1.5 Angstrom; 44.2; 46.6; 44.5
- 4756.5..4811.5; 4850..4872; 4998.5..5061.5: 3.2 Angstrom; 48.2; 40.3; 44.4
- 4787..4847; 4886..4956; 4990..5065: 0.8 Angstrom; 48.5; 46.1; 44.7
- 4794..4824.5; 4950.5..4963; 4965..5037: 0.0 Angstrom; 50.1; 45.9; 44.7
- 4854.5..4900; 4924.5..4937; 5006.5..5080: -0.9 Angstrom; 42.7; 46.3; 44.3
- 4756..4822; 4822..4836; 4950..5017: 0.2 Angstrom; 48.5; 47.1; 45.2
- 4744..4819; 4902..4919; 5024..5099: -0.1 Angstrom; 48.6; 47.2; 44.6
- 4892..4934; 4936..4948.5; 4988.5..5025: -0.1 Angstrom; 46.6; 46.2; 44.2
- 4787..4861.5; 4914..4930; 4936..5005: 0.3 Angstrom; 47.1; 45.6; 45.9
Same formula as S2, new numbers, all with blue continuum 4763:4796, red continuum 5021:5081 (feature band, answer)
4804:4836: -1.34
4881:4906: 0.10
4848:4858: 1.00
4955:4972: -0.45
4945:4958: -0.07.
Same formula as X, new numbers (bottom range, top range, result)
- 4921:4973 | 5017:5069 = 0.97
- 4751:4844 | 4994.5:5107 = 0.92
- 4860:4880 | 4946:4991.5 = 1.12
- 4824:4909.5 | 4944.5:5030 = 1.01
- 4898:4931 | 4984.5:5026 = 0.95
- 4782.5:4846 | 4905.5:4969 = 0.96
